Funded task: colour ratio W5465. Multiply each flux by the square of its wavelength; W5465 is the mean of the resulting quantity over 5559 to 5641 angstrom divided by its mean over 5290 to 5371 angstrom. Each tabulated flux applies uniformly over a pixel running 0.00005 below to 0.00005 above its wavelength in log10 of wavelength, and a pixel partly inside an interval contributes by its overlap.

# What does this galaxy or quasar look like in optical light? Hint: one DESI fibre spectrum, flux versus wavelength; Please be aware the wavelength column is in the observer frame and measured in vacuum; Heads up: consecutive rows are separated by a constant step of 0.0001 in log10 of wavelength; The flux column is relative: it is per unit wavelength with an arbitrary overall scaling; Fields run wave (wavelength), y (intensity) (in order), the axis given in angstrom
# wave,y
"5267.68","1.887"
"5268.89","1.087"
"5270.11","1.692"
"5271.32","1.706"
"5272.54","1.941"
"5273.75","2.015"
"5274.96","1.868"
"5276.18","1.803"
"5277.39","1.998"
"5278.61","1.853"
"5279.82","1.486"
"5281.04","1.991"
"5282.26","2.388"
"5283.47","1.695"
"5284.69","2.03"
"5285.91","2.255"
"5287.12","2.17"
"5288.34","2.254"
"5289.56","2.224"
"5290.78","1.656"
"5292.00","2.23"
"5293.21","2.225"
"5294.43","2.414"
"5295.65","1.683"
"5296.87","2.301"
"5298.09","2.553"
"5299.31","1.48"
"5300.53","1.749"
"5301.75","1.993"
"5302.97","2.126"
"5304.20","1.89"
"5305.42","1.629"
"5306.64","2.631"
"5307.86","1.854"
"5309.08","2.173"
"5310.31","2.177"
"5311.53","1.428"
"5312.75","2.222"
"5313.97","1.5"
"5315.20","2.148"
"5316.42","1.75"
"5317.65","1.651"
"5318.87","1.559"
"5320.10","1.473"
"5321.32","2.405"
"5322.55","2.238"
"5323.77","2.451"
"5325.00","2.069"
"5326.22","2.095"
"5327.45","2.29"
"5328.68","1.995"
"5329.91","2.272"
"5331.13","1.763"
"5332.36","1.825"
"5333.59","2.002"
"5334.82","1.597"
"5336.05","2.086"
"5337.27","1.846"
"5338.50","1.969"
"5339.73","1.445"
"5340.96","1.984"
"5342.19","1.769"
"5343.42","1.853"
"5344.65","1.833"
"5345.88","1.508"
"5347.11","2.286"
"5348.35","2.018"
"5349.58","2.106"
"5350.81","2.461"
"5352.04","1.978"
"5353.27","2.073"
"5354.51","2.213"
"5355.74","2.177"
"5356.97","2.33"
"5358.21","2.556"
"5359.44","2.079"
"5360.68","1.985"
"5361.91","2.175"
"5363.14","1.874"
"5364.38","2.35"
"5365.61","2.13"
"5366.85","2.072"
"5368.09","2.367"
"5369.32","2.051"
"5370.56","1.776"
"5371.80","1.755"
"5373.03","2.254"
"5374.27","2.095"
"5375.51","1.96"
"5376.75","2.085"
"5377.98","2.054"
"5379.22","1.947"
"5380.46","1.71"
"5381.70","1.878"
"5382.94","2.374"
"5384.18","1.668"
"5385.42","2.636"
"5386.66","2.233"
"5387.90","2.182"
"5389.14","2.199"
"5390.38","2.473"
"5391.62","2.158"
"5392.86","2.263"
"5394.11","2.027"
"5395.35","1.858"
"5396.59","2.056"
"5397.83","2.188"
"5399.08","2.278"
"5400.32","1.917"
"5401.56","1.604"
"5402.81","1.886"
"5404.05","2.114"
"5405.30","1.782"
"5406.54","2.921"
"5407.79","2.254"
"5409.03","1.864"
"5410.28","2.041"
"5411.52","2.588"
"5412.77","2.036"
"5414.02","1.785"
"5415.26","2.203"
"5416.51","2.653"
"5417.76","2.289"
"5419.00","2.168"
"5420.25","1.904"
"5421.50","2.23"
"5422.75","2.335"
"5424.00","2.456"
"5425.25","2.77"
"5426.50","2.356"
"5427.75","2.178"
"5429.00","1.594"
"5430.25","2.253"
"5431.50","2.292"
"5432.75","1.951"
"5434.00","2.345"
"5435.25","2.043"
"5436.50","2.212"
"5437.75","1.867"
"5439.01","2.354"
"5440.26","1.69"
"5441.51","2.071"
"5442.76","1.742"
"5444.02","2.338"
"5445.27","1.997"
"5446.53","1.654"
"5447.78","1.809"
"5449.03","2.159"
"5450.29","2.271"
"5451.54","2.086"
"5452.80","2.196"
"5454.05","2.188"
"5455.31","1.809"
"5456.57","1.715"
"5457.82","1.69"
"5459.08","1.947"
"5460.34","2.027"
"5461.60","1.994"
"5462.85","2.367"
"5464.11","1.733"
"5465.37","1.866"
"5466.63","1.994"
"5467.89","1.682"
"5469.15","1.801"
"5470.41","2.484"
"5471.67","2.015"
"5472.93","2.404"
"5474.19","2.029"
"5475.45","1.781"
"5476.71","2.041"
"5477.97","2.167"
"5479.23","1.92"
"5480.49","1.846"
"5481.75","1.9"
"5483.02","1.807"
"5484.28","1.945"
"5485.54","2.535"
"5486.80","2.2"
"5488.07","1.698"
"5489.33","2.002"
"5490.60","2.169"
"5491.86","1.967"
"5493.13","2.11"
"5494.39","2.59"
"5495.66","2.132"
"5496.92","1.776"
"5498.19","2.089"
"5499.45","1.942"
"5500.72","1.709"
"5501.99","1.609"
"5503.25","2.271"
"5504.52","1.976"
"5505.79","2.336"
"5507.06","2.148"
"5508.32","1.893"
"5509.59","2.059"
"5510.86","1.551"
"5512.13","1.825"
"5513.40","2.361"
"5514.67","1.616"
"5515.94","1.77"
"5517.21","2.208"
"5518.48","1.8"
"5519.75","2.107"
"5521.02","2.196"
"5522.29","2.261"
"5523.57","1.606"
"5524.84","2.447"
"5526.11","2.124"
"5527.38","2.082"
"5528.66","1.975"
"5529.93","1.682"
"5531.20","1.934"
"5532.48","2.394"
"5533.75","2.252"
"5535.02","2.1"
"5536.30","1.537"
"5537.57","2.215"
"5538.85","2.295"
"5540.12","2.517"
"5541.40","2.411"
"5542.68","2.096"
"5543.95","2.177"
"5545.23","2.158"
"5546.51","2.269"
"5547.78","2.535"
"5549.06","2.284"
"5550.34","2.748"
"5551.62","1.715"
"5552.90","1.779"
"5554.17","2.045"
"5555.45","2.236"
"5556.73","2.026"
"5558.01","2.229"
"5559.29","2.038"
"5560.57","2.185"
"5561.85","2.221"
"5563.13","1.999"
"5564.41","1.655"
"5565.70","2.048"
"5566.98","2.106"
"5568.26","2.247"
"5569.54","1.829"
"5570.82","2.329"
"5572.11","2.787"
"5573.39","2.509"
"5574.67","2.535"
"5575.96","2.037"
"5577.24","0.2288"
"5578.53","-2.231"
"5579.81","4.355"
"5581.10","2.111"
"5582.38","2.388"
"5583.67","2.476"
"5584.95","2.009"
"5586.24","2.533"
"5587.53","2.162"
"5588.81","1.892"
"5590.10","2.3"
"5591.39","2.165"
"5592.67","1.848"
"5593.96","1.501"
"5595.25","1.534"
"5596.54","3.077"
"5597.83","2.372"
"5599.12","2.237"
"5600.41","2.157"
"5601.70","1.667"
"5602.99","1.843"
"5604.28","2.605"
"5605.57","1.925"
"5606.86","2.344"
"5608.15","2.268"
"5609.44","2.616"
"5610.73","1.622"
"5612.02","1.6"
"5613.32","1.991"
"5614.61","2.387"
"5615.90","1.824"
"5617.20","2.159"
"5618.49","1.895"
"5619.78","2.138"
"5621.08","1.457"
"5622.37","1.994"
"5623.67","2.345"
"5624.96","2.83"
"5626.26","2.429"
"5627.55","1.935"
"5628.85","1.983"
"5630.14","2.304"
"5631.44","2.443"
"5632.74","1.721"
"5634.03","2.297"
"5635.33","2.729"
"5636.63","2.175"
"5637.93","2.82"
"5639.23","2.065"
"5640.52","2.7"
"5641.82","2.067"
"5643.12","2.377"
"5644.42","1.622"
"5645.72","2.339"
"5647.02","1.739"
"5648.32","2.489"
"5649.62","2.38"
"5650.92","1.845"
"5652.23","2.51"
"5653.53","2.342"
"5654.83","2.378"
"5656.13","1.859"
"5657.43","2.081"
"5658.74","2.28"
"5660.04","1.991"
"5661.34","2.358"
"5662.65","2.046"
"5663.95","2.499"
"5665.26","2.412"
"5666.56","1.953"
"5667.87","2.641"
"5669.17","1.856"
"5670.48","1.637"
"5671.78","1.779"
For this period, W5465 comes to 1.2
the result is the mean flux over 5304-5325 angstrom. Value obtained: 1.96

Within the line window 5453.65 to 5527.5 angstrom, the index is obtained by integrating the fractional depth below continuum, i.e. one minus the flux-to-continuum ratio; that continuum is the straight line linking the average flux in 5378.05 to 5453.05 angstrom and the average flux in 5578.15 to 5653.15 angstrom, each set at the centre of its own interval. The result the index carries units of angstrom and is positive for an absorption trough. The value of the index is 4.4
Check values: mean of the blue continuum 2.12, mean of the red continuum 2.14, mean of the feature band 2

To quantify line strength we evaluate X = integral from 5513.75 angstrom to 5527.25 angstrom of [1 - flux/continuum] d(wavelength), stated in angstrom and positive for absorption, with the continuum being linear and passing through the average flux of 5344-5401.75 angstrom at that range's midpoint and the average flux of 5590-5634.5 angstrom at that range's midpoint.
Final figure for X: 0.5 angstrom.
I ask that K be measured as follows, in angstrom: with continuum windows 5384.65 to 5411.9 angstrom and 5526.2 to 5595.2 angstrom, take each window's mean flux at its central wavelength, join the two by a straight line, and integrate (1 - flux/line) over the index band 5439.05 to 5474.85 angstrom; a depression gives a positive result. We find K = 2.1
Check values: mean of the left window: 2.15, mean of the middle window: 2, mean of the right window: 2.07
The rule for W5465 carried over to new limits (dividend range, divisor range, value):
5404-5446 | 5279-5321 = 1.15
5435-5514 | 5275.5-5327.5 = 1.07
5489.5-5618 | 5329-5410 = 1.08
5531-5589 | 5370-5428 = 1.04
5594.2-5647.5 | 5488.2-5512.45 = 1.12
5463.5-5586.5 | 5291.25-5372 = 1.09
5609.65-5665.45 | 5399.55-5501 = 1.13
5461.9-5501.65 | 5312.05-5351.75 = 1.09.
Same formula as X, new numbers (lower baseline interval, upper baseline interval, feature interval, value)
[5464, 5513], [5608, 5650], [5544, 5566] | -0.5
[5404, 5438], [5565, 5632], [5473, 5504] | 2.0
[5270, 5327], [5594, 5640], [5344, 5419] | -3.0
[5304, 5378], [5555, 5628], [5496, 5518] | 1.1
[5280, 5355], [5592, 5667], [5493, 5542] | 1.3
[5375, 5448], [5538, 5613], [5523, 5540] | 0.3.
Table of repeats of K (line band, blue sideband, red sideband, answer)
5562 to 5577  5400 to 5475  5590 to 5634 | -0.3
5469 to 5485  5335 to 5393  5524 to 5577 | 0.7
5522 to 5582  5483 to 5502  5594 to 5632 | 0.4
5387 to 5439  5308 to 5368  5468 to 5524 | -4.0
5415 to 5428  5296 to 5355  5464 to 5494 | -2.2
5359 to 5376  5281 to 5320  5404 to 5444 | 0.2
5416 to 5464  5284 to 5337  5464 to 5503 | -2.2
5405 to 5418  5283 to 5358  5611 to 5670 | -1.1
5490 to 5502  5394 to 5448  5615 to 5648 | 0.6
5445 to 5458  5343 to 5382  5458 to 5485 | 0.2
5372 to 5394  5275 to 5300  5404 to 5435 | 0.5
